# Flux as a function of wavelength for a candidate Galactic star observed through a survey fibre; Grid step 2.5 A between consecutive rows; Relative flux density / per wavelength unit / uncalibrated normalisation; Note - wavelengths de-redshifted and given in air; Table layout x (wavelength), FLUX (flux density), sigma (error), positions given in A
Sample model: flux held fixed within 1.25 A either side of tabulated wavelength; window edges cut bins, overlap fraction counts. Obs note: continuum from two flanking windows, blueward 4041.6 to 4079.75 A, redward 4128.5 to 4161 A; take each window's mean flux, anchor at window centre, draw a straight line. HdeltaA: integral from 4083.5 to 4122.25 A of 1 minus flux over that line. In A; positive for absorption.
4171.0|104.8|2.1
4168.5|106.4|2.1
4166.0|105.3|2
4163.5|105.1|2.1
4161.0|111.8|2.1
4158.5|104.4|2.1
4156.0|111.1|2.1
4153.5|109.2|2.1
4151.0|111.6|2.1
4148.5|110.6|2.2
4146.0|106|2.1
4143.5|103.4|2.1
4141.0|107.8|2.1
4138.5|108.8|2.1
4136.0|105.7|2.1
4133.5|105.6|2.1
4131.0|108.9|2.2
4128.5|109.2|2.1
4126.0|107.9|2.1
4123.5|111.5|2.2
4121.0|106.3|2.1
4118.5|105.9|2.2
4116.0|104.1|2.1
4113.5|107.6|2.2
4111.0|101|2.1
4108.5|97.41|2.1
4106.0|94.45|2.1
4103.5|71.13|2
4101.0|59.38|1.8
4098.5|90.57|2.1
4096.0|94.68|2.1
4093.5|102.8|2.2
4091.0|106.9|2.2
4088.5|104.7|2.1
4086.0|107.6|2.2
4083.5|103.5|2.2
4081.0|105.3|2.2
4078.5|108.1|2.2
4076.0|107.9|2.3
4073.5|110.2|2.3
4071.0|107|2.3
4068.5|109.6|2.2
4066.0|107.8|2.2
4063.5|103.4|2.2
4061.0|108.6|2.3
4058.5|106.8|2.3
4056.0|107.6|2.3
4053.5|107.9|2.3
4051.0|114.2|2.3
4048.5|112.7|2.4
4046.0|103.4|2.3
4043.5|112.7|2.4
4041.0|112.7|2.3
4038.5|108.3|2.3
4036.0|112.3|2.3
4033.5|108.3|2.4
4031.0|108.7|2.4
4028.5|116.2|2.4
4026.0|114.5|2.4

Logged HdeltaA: 3.97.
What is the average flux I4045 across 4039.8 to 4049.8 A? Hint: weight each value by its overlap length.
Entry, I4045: 110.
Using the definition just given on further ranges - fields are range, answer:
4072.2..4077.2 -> 109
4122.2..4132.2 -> 109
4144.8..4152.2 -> 109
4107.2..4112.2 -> 99.1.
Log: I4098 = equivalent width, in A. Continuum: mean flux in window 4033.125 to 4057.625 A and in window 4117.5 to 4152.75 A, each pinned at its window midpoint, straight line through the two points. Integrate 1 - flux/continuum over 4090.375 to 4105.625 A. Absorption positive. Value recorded 3.0 A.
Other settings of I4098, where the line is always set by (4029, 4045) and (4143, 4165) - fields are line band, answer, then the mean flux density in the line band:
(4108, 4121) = 0.6 A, 104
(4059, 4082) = 0.5 A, 108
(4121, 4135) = 0.1 A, 108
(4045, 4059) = 0.2 A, 109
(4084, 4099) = 1.1 A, 102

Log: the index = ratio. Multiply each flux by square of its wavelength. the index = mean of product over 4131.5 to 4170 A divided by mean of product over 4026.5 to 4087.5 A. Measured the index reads 1.03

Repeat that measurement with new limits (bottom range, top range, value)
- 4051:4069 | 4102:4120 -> 0.92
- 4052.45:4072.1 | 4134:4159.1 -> 1.05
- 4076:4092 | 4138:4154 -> 1.05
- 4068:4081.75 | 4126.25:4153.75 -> 1.03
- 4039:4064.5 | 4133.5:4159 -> 1.04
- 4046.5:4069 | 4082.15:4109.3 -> 0.88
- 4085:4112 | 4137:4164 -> 1.19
